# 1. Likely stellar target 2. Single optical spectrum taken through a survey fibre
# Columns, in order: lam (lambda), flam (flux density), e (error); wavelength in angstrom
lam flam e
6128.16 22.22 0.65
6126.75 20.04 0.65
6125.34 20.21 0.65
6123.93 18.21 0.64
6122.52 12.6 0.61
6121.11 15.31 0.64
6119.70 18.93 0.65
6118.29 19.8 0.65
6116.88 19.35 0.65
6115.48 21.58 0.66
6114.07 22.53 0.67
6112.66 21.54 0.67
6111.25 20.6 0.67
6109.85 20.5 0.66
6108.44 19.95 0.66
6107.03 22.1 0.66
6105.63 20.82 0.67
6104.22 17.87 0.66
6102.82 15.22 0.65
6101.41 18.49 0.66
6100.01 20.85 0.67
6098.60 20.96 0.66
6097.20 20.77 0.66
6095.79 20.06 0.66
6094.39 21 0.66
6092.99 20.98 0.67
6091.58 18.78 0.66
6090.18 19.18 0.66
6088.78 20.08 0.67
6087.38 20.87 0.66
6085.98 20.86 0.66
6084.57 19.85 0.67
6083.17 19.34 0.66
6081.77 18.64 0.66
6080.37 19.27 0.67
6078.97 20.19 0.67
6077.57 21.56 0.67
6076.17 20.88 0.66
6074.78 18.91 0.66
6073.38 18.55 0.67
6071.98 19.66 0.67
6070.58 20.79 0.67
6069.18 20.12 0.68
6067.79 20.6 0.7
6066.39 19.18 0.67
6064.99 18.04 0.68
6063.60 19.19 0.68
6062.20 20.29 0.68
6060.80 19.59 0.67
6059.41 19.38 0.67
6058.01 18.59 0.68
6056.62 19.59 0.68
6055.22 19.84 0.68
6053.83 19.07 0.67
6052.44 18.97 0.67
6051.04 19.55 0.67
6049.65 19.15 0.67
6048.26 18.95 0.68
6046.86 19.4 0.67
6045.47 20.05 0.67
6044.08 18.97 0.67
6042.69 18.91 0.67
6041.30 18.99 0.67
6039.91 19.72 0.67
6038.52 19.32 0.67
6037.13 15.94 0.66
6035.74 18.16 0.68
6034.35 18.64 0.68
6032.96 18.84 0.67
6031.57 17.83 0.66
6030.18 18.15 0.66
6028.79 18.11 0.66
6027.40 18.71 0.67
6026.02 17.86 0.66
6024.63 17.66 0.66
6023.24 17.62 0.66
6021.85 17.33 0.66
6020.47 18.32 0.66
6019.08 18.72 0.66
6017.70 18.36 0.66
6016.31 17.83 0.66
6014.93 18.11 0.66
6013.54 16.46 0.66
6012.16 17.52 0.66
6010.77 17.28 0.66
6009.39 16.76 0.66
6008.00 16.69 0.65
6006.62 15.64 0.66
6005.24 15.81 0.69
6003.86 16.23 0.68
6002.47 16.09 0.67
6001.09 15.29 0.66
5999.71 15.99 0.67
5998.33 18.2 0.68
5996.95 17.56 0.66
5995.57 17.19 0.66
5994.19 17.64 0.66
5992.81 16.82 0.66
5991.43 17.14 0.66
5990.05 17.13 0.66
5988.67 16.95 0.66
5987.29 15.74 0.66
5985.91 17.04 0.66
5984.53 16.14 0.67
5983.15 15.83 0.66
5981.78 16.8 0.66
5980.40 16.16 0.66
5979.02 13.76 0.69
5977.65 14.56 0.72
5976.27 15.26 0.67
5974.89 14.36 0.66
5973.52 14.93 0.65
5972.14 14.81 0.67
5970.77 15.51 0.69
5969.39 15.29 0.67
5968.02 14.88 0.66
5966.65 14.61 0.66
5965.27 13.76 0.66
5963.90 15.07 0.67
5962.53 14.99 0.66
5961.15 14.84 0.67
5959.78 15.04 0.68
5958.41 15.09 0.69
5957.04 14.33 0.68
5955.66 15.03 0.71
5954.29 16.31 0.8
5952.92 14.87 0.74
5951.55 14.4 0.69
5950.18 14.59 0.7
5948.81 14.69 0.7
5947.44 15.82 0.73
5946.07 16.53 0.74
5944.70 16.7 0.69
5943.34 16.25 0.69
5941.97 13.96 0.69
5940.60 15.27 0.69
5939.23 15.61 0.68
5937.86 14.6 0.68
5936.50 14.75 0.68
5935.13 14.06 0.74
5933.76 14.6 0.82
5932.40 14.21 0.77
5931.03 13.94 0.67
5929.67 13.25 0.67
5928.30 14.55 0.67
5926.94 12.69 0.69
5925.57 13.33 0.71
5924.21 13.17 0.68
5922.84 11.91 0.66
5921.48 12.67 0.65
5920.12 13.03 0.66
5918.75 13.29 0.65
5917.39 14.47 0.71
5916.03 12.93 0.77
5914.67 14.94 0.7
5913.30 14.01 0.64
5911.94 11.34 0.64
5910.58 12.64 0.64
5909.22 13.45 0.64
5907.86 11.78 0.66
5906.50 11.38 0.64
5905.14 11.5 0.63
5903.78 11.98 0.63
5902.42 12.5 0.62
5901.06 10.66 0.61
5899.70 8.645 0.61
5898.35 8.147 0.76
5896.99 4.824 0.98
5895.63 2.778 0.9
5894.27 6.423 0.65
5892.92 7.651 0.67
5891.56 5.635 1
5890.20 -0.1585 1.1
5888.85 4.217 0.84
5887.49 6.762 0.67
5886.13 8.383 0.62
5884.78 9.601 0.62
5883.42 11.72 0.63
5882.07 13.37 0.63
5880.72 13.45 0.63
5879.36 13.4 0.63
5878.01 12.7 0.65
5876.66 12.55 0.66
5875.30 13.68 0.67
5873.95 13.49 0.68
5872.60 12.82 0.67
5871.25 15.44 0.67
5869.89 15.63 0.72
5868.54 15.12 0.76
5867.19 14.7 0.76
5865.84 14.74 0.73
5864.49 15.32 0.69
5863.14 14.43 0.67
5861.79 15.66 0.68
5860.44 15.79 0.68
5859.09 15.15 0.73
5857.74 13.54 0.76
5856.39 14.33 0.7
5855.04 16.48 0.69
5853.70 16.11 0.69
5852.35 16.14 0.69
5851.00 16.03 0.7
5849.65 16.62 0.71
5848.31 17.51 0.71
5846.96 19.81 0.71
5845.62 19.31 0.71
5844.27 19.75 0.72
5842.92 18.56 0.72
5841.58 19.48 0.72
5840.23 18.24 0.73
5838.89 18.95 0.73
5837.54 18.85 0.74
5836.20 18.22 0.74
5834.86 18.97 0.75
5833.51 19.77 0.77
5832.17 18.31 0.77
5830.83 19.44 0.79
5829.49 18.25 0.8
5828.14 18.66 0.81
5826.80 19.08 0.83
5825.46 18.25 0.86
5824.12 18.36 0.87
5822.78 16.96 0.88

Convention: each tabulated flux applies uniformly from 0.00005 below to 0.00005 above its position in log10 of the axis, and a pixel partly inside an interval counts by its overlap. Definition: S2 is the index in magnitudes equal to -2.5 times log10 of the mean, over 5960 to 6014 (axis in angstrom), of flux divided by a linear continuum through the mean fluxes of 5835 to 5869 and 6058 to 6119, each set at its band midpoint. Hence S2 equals 0.17 mag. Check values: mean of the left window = 16.8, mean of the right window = 20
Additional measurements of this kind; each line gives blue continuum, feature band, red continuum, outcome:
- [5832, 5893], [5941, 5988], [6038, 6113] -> 0.12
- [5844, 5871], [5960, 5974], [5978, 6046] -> 0.14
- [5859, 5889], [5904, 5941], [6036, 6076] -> 0.10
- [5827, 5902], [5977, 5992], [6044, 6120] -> 0.07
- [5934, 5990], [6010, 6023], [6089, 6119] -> -0.04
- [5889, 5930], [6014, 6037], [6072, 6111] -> -0.09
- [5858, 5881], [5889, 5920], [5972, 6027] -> 0.44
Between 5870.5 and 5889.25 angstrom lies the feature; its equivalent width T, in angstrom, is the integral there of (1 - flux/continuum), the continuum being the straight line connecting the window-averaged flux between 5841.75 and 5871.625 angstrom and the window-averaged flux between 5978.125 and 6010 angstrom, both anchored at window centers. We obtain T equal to 5.3 angstrom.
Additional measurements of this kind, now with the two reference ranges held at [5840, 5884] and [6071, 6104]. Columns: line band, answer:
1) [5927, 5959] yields 3.99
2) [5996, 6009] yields 1.24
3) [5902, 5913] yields 2.83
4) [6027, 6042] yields 0.28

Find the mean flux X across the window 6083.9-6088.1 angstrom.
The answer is 20.5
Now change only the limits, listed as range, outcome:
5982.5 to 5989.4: 16.3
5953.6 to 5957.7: 15.2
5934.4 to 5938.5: 14.5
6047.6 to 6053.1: 19.2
